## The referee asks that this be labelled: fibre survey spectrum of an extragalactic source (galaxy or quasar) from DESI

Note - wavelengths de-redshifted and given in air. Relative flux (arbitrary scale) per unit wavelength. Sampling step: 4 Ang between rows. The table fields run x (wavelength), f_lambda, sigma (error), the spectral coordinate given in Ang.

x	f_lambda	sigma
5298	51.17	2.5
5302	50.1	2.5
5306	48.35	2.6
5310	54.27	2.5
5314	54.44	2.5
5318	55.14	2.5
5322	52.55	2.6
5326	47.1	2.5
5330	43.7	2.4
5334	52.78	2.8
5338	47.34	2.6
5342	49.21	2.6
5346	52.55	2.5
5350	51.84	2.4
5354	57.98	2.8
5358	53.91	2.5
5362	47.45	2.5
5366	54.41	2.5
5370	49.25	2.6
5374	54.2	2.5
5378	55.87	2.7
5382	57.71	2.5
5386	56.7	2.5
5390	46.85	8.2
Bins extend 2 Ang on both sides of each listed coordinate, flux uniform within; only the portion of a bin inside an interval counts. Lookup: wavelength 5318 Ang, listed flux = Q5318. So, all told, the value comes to 55.14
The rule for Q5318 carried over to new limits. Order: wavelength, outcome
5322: 52.55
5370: 49.25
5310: 54.27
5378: 55.87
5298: 51.17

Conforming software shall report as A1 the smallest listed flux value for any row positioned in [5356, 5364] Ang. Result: 47.45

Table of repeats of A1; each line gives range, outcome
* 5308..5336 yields 43.7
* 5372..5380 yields 54.2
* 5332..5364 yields 47.34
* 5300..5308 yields 48.35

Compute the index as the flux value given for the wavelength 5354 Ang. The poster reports 57.98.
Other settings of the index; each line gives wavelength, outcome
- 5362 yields 47.45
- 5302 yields 50.1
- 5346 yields 52.55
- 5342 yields 49.21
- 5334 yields 52.78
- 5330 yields 43.7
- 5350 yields 51.84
